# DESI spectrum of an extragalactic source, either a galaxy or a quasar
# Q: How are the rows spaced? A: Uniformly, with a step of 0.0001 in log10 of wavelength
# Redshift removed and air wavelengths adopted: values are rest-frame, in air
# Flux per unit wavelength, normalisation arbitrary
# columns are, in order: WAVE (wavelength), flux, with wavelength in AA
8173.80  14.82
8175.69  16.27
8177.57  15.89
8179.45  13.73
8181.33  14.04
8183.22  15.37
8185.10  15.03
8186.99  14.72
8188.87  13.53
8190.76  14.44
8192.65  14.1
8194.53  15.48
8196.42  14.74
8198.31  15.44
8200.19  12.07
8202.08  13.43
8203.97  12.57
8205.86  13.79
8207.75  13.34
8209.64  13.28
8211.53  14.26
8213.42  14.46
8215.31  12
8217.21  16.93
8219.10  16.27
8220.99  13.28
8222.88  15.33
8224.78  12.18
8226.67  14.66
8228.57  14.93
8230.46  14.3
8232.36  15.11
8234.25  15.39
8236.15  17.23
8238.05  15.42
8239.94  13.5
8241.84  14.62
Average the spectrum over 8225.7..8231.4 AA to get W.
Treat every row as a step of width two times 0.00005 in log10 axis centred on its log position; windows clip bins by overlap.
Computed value 14.6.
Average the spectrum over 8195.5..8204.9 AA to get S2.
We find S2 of 13.7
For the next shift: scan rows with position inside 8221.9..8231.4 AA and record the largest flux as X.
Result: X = 15.33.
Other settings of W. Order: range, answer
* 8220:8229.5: 14.1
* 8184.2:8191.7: 14.4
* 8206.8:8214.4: 13.8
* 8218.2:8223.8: 15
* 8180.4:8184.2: 14.7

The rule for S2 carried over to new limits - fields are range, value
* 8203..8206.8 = 13.2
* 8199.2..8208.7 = 13.1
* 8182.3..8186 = 15.2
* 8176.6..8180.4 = 14.9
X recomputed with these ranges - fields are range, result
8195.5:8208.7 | 15.44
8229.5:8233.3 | 15.11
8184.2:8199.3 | 15.48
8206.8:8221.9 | 16.93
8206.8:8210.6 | 13.34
